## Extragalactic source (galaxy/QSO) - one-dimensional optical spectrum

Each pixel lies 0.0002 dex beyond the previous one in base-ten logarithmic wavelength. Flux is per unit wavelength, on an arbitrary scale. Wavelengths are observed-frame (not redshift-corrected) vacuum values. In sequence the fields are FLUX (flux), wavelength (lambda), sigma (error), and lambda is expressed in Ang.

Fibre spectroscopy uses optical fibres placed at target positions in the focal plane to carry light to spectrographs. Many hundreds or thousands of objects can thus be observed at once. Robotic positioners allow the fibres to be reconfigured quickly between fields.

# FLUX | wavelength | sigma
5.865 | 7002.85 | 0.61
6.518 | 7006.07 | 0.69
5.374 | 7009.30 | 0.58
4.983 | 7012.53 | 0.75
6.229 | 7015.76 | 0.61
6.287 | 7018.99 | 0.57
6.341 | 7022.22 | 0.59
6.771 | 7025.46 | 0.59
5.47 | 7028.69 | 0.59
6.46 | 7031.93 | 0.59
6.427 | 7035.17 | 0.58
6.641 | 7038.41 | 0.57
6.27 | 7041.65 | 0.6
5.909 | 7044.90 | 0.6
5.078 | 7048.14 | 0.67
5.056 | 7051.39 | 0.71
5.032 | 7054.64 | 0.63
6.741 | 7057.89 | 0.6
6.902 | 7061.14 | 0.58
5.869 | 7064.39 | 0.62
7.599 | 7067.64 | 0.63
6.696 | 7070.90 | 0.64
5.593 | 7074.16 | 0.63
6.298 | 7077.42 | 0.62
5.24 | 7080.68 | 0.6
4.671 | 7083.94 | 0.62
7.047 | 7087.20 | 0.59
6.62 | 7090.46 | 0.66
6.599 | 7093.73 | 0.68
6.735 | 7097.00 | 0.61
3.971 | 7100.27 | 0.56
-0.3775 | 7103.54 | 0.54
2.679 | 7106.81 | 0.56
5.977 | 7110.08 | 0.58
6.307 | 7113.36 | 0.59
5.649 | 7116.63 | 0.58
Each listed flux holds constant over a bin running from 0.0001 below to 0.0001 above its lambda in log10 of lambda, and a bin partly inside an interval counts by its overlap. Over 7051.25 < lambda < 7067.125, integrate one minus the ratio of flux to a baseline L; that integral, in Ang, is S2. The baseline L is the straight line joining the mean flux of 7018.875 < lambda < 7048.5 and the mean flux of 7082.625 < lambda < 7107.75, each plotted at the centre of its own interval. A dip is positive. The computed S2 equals -1.4 Ang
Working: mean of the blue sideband 6.21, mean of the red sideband 4.8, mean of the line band 6.12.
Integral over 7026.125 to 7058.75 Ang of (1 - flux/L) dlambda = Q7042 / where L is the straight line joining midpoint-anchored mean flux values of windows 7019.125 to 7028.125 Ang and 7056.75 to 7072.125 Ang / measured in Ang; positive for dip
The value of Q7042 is 3.2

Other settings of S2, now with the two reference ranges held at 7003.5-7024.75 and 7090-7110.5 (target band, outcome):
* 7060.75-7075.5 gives -4.5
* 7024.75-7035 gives -0.9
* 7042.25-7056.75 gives -0.1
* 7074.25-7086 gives -1.8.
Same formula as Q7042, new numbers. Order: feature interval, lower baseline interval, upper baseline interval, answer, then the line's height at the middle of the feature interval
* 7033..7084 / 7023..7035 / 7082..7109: -4.2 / 5.6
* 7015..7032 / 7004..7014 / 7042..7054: -2.1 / 5.56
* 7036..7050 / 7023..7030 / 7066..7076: 0.8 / 6.34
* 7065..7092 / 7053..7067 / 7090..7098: 1.0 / 6.46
